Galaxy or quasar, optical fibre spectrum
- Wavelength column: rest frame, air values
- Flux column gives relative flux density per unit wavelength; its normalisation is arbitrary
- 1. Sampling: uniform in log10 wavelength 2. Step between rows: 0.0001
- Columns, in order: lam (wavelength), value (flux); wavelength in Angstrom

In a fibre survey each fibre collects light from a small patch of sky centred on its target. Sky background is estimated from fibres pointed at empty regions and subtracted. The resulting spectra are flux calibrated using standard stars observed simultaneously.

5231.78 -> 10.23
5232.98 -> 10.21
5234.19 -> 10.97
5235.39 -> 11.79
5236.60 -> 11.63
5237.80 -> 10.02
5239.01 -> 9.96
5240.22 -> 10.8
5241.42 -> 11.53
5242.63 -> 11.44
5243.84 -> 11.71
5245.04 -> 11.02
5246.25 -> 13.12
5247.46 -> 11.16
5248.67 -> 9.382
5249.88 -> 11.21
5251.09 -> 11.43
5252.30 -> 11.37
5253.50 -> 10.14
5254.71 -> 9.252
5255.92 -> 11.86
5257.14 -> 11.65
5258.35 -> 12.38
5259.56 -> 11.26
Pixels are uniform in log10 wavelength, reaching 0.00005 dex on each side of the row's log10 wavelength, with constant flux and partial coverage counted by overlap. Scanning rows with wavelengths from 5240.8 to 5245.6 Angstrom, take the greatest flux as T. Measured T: 11.71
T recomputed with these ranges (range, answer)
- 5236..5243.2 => 11.63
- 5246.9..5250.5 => 11.21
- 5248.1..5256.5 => 11.86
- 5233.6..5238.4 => 11.79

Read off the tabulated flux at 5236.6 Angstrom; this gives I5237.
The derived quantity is 11.63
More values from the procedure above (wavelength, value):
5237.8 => 10.02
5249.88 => 11.21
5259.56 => 11.26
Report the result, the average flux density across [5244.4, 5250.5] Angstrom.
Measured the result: 11.2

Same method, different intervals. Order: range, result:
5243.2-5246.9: 11.9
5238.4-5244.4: 11.1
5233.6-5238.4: 11.1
